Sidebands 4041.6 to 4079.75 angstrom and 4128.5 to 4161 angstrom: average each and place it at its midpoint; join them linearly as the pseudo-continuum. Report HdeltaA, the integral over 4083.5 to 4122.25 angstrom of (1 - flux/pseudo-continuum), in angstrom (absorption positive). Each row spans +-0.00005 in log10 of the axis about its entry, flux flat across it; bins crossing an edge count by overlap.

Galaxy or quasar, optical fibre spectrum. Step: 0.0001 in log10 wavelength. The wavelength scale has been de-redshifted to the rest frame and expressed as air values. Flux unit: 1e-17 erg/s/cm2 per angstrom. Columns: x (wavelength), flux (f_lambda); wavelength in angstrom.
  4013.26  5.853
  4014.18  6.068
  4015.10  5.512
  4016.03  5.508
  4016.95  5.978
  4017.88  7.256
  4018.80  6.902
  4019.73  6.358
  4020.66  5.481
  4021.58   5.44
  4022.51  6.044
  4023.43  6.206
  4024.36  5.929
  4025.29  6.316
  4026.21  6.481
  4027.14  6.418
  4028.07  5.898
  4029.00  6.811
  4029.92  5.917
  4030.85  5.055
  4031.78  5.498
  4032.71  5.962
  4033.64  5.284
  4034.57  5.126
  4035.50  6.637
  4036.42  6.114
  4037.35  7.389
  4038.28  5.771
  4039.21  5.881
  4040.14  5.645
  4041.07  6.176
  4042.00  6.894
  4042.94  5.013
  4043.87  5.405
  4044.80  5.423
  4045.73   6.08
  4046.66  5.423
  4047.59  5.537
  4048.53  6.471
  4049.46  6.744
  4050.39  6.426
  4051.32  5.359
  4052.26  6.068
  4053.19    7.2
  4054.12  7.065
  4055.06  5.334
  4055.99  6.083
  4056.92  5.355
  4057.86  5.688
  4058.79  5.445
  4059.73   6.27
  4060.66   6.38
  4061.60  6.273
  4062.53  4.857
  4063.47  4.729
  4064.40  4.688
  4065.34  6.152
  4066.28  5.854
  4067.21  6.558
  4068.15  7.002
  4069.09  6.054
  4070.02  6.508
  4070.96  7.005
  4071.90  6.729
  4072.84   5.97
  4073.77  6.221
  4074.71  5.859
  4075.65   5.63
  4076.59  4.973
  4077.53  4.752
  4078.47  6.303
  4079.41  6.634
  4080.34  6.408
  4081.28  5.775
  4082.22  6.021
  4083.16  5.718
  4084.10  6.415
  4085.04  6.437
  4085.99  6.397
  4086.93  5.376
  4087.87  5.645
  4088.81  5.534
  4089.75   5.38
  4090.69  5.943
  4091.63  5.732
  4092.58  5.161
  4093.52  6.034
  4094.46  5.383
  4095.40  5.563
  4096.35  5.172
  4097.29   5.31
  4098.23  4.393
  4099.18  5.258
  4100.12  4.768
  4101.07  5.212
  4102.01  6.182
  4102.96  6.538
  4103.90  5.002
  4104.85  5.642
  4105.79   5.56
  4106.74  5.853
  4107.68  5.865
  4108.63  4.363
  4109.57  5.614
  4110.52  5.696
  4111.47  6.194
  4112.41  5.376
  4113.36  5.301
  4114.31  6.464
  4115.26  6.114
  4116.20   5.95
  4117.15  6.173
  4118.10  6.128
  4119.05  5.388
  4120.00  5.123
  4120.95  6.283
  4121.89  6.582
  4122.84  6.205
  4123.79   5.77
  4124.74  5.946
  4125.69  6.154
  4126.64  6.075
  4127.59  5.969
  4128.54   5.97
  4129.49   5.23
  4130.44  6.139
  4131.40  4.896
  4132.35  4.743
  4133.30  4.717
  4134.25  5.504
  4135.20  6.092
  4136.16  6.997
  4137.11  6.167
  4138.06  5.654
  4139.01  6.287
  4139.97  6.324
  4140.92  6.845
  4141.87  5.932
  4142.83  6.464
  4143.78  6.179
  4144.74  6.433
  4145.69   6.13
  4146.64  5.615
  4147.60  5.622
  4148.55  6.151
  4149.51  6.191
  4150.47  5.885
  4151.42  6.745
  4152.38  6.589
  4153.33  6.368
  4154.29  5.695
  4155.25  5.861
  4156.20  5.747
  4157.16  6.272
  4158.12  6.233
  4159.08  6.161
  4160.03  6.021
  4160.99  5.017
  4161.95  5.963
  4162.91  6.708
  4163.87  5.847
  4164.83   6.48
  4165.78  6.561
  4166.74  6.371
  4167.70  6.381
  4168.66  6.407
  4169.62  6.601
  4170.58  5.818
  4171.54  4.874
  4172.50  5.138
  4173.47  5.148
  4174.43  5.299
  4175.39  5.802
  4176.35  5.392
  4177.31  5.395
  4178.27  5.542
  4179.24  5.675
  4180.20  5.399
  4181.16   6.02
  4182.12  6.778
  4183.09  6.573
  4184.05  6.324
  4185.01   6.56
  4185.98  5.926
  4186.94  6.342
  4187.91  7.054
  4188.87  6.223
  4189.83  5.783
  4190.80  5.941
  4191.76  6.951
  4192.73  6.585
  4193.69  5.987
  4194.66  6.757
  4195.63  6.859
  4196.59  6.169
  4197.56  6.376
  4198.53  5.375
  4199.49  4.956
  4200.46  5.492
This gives 1.95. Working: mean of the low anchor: 5.96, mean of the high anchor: 5.98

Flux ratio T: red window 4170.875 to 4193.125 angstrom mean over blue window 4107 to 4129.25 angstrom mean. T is 1.0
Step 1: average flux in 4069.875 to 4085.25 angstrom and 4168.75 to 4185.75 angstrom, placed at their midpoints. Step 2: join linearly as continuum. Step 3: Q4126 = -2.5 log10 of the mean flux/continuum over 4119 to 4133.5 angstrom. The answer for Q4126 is 0.04 mag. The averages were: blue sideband 6.07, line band 5.73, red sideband 5.8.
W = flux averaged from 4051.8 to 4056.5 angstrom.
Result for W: 6.35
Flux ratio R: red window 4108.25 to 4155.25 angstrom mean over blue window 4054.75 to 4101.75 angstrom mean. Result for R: 1.03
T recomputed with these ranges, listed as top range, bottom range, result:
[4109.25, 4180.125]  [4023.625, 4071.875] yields 0.99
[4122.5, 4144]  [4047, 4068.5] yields 0.99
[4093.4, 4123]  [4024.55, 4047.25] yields 0.95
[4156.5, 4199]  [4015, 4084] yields 1.01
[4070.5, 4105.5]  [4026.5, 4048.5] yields 0.97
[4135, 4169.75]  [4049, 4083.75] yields 1.03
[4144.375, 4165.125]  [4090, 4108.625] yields 1.11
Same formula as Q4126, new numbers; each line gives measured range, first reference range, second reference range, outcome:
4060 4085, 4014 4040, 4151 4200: 0.01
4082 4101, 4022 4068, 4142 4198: 0.08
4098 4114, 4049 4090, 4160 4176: 0.09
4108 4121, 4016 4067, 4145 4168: 0.06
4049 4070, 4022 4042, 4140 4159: 0.01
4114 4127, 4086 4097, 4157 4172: -0.04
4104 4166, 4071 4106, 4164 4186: -0.02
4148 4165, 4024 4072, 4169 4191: -0.03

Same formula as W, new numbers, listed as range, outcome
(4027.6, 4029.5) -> 6.35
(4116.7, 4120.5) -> 5.69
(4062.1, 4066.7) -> 5.25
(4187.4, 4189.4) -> 6.62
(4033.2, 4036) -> 5.71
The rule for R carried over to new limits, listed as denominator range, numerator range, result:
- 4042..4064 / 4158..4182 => 1.00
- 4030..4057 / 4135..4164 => 1.03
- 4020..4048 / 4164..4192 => 1.02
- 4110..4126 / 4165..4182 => 0.98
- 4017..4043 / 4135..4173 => 1.01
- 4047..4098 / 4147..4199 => 1.03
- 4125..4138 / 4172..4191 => 1.03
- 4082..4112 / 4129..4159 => 1.07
